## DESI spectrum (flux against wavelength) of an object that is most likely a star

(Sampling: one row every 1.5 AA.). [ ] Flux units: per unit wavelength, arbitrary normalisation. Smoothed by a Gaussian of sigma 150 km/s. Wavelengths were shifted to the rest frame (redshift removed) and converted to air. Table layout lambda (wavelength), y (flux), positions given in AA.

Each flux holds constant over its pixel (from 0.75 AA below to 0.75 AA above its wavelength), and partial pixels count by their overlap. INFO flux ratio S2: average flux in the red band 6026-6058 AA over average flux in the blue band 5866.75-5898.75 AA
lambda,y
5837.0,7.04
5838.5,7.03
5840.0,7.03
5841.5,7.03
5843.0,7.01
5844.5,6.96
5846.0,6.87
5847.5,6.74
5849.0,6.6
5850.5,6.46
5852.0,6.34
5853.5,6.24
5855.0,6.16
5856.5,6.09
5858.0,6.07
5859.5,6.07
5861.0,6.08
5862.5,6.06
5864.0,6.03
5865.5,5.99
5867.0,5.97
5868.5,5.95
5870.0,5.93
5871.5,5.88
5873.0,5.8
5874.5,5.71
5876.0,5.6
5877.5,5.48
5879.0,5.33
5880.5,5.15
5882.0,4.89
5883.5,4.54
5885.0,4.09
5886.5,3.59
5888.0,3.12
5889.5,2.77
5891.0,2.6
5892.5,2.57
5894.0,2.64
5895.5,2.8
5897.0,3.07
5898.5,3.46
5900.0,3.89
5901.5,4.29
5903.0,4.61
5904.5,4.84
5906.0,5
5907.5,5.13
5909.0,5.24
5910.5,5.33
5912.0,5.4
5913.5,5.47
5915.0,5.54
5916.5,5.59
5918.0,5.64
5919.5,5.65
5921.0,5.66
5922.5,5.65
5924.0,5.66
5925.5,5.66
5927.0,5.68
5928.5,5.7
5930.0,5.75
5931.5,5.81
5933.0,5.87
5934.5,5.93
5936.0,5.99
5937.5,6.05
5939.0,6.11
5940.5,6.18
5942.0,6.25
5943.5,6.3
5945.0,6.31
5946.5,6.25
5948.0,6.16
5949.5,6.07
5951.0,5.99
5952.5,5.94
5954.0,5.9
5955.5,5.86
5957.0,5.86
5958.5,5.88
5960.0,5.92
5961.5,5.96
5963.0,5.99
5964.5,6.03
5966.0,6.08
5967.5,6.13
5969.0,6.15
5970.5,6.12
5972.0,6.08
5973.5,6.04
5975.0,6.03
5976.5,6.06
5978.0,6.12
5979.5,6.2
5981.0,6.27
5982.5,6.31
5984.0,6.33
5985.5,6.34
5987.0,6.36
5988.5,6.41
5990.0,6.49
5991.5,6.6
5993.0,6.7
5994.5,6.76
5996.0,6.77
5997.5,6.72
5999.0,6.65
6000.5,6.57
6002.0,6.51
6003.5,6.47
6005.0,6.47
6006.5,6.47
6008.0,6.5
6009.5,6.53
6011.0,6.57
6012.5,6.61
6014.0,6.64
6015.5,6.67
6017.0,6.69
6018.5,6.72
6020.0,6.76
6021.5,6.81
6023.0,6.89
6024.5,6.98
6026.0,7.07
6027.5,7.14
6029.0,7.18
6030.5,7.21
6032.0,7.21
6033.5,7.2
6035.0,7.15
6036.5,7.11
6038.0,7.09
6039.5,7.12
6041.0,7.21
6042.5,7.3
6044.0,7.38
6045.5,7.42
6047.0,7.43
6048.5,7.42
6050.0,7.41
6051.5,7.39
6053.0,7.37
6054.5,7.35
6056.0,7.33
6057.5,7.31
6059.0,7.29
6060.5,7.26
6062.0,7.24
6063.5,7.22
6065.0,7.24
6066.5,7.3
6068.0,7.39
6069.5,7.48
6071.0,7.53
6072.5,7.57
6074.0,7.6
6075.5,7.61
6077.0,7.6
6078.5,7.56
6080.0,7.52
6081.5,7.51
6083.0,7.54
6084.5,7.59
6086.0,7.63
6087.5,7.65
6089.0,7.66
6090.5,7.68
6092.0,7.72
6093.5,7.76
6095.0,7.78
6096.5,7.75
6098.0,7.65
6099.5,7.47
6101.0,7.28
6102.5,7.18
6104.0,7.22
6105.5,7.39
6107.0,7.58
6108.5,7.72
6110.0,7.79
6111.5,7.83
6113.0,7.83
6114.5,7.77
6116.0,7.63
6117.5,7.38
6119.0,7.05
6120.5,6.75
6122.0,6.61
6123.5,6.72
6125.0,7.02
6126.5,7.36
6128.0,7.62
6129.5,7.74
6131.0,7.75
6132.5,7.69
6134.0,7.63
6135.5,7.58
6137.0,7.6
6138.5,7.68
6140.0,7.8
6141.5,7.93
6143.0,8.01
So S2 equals 1.65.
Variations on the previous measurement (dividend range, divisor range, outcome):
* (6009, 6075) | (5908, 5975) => 1.22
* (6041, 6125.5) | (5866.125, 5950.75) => 1.45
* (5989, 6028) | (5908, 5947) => 1.15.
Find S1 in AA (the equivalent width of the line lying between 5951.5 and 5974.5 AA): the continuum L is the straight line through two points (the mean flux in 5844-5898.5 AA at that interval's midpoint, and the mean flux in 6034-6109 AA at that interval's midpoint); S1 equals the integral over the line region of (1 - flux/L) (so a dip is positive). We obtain 0.8 AA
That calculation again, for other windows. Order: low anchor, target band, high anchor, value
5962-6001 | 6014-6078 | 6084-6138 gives -2.9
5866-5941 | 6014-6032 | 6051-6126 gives -0.9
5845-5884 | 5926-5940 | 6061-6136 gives 1.1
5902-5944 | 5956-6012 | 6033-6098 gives 0.8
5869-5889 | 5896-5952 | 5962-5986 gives 0.7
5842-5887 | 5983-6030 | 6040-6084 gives 2.1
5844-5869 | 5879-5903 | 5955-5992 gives 9.9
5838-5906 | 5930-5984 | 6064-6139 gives 0.3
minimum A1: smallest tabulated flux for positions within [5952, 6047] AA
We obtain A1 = 5.86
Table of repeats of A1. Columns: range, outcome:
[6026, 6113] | 7.07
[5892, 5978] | 2.57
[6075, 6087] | 7.51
